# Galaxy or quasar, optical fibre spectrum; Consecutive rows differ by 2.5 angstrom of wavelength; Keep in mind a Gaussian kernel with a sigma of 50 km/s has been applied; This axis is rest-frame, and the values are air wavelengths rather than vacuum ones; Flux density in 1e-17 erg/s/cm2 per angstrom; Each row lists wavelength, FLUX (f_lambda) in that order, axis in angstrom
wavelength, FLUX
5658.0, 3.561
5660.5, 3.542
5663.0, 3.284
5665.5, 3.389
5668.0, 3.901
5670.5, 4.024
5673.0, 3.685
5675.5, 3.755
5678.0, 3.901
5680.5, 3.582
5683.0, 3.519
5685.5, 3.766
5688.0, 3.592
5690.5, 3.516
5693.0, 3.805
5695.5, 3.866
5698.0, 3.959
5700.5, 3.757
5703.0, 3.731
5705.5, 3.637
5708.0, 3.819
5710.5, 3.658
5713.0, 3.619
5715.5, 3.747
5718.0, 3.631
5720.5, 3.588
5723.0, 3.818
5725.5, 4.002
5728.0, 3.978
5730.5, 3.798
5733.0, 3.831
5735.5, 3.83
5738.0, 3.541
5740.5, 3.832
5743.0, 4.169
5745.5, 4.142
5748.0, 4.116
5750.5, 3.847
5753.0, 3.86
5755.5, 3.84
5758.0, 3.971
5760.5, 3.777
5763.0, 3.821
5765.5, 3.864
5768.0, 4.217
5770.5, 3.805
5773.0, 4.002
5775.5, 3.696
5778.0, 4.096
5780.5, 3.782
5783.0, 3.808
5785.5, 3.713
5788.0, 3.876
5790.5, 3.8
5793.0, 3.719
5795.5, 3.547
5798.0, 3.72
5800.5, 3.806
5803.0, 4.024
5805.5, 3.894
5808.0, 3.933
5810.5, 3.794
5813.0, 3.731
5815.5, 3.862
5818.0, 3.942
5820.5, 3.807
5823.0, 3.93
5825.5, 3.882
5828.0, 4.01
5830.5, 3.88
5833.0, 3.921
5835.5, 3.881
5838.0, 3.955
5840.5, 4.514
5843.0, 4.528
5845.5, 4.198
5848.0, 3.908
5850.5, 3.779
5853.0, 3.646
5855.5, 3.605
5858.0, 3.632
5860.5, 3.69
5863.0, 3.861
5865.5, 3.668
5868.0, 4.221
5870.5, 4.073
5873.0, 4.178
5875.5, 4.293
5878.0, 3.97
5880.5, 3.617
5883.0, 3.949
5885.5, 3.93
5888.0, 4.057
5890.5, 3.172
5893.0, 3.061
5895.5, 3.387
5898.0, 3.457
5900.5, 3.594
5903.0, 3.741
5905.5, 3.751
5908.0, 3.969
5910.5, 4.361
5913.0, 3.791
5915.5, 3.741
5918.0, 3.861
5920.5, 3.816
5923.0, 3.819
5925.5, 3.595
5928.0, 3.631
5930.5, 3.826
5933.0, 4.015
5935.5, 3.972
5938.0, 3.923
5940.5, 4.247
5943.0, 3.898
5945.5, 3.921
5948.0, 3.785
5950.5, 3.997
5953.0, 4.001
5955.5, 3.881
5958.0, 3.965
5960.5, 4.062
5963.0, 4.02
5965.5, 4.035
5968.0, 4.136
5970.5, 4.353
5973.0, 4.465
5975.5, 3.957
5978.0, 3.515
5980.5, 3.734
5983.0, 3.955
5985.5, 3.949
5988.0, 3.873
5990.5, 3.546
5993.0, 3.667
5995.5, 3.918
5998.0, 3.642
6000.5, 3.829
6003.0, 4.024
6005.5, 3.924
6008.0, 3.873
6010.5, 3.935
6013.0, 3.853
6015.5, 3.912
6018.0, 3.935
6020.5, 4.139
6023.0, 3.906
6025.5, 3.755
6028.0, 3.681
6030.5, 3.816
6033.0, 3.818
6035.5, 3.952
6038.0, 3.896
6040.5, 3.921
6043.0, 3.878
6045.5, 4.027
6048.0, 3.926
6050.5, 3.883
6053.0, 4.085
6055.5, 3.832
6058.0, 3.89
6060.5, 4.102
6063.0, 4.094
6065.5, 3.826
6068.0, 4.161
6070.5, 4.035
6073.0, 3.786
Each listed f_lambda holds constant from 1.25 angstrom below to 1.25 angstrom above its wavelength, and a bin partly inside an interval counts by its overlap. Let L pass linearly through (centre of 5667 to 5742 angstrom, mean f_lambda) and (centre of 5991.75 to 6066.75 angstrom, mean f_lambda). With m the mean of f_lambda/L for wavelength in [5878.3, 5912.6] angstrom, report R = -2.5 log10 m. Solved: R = 0.039 mag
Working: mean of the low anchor 3.76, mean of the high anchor 3.9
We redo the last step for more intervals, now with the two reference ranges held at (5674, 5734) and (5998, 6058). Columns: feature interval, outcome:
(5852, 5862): 0.05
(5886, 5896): 0.11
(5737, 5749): -0.06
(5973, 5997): 0.02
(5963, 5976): -0.09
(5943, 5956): -0.02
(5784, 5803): 0.01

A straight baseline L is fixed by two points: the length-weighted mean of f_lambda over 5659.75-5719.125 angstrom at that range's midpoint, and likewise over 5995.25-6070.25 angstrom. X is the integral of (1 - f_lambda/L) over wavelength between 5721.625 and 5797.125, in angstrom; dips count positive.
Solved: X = -2.6 angstrom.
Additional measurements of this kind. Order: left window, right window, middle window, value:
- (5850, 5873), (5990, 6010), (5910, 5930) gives 0.06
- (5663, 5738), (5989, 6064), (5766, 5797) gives -0.52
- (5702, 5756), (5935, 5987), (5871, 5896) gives 0.95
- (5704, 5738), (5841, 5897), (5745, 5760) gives -0.67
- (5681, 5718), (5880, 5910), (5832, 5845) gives -1.75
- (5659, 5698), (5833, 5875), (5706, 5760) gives -0.94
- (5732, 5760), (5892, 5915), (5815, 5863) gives -1.87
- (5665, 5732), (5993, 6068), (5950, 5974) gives -1.35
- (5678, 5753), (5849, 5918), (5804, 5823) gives -0.37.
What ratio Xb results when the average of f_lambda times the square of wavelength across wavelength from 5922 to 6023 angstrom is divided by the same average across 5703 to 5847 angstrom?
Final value 1.08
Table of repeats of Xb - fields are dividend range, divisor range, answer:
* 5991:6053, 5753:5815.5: 1.09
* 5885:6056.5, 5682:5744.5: 1.12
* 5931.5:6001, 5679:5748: 1.14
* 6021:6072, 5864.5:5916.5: 1.09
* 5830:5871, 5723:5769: 1.04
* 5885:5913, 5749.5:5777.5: 0.99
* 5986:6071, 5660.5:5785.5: 1.14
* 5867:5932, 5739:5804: 1.02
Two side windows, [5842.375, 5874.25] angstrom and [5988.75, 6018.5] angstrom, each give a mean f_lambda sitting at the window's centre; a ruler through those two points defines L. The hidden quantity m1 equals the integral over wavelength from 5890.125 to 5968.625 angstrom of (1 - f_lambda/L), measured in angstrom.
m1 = 0.87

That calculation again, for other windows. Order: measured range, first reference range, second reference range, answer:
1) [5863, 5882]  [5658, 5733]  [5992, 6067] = -0.9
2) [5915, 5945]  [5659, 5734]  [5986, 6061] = -0.2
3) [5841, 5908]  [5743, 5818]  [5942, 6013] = 1.3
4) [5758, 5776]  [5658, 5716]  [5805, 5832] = -0.4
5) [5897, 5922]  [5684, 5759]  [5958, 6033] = 0.4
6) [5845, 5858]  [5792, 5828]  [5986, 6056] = 0.2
